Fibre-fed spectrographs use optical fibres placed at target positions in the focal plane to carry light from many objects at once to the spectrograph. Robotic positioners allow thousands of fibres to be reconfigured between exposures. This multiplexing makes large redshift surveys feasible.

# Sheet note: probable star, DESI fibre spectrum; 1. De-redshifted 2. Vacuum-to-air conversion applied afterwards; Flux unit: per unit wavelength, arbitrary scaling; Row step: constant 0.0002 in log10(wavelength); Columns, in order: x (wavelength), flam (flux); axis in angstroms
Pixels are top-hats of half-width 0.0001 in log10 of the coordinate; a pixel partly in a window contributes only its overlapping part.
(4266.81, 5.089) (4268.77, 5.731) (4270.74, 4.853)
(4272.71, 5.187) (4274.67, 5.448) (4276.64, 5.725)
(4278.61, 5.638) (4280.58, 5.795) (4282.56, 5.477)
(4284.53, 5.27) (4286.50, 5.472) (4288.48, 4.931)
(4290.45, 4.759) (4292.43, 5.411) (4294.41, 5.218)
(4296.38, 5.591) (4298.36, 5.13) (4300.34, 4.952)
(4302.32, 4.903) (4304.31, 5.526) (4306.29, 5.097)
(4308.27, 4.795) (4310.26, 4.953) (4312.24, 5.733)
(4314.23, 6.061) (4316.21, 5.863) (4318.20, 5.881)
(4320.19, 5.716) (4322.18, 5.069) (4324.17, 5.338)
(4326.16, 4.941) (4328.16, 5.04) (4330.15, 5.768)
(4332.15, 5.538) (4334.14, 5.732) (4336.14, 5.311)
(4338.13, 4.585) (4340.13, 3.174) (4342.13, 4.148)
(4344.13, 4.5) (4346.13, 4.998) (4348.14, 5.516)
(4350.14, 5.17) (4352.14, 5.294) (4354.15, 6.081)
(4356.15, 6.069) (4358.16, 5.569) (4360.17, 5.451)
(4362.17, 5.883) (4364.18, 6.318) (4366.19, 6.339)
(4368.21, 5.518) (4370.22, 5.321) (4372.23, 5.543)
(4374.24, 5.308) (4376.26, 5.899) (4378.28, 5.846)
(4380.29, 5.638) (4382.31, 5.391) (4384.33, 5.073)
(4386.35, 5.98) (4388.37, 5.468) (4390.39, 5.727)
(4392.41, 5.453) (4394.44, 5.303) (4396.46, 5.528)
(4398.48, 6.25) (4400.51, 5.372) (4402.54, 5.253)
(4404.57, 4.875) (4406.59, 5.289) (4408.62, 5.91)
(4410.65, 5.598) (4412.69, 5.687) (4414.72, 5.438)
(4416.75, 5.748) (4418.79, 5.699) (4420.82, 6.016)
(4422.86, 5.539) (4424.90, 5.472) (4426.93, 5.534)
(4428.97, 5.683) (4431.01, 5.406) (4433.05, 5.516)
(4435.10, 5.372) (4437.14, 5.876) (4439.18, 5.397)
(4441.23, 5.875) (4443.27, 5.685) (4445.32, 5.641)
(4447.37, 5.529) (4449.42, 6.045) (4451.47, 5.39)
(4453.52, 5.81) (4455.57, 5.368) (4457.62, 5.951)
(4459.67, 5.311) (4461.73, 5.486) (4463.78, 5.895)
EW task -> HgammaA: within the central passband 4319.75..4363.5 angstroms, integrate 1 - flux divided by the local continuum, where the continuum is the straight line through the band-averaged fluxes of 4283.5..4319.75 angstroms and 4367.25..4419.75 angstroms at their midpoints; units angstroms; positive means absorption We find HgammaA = 1.5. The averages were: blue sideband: 5.32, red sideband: 5.54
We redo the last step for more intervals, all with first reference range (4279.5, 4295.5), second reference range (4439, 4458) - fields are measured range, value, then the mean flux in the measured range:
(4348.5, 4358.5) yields -0.34 angstroms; 5.64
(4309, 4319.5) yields -0.62 angstroms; 5.68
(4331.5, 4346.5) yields 1.93 angstroms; 4.72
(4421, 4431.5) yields 0.09 angstroms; 5.57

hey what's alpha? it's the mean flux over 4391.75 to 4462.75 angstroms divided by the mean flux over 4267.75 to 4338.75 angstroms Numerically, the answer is 1.0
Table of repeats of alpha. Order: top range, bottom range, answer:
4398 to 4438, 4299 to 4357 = 1.06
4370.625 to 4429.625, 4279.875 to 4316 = 1.05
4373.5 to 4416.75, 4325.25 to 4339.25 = 1.05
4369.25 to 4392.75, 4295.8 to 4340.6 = 1.05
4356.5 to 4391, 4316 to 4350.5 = 1.11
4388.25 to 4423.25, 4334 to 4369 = 1.05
